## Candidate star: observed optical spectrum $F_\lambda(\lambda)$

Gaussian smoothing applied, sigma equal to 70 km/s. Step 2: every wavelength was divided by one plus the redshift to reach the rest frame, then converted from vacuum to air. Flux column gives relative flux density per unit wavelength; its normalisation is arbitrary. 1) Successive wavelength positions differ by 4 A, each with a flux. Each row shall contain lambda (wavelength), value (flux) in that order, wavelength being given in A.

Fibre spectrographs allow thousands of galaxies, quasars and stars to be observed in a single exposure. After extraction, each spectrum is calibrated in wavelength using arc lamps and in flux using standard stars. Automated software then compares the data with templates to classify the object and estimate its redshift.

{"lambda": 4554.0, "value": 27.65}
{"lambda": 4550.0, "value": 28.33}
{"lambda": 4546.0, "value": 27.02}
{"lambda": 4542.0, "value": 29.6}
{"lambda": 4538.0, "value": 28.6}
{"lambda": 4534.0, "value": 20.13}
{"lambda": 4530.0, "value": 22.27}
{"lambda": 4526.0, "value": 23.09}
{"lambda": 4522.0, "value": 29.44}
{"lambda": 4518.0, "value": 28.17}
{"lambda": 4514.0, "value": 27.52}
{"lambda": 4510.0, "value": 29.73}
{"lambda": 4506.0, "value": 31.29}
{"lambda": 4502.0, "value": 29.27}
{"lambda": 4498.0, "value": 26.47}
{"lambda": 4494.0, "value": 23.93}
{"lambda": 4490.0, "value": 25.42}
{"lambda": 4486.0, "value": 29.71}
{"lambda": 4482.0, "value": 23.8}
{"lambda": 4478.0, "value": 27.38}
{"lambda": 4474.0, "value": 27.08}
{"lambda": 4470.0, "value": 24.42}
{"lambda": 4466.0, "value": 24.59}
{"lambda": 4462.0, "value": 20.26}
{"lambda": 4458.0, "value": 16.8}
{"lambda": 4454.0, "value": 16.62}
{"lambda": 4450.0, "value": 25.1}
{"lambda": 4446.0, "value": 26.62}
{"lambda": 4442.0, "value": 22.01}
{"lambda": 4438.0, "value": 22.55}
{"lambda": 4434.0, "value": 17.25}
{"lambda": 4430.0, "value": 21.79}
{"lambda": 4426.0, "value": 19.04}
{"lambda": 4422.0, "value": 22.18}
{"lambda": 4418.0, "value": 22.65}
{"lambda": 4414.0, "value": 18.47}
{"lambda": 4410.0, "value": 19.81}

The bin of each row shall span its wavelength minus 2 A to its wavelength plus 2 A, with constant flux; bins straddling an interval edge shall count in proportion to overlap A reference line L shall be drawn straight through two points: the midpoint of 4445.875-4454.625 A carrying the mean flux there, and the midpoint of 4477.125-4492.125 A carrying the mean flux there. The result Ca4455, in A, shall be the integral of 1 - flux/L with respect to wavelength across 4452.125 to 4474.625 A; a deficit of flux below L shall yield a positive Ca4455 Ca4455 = 2.8 A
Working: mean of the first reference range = 22.9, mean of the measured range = 21.3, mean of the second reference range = 26.5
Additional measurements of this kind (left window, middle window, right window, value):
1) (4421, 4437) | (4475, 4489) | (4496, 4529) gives -1.0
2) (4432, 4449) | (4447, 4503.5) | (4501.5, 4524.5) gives 2.8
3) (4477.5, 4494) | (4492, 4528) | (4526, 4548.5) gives -2.6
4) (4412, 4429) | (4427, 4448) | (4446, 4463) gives -1.4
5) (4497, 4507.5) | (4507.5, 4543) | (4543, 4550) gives 2.4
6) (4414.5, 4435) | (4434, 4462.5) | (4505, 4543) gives 1.1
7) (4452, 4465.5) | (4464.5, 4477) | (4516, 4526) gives -3.2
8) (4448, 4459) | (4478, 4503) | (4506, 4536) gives -3.4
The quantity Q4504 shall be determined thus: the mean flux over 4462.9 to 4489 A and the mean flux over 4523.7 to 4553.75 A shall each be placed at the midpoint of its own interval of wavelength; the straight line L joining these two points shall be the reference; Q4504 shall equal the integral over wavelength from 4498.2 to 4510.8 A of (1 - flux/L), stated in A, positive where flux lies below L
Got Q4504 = -1.9 A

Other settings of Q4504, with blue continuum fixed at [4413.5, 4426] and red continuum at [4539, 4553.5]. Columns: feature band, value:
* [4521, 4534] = 1.6 A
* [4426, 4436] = 1.0 A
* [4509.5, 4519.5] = -0.7 A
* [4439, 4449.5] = -0.8 A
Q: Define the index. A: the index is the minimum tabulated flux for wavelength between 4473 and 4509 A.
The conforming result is 23.8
